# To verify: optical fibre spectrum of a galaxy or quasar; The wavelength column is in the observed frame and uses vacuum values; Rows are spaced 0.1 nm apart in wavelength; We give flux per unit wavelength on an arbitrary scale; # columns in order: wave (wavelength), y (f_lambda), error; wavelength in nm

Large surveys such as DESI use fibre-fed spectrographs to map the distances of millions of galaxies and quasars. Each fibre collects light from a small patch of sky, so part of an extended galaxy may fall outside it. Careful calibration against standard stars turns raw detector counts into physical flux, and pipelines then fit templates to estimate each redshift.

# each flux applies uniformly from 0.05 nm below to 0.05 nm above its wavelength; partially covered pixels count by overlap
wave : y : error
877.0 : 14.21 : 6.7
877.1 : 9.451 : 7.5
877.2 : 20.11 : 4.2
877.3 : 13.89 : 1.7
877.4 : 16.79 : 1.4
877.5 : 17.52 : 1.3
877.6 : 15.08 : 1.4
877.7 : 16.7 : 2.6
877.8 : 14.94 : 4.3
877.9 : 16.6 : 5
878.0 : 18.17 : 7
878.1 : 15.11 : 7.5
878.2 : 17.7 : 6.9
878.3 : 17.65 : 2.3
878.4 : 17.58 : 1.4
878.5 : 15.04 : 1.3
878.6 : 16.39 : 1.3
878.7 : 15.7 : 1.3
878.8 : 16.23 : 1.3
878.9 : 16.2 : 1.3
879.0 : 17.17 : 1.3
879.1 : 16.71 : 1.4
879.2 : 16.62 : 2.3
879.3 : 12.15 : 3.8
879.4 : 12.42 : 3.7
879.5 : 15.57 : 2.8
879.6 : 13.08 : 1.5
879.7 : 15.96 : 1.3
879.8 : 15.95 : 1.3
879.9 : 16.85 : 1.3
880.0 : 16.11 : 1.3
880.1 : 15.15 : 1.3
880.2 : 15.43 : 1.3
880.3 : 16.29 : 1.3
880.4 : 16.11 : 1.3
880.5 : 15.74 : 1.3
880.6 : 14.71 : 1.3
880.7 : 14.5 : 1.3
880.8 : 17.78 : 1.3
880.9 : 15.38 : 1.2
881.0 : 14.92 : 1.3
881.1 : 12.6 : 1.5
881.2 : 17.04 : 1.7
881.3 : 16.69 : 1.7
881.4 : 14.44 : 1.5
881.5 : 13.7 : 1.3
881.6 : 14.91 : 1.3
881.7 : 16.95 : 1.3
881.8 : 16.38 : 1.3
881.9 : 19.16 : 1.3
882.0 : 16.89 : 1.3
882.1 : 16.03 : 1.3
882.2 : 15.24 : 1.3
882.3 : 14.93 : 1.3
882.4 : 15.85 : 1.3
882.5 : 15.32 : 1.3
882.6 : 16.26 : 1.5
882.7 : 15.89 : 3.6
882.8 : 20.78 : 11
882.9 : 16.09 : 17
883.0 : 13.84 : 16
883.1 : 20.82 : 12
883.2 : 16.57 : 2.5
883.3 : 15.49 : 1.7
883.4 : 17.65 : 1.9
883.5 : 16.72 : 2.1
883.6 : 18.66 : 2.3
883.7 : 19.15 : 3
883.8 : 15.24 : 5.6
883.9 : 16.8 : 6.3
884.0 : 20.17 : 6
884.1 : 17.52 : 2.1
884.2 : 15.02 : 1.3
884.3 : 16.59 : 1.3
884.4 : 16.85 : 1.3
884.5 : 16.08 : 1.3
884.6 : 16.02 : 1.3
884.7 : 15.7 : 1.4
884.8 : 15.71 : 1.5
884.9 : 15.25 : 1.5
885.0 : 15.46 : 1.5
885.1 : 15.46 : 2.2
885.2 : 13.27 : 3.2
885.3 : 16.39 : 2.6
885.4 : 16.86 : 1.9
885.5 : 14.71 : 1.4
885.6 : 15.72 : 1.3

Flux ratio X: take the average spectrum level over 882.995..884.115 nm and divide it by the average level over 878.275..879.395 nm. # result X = 1.10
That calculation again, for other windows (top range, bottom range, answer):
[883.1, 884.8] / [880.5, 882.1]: 1.08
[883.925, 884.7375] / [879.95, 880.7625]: 1.08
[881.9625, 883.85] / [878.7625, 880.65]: 1.08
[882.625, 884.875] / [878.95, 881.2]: 1.10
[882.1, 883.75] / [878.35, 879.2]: 1.03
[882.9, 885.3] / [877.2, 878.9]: 1.01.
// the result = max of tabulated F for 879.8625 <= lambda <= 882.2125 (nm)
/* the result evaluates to 19.16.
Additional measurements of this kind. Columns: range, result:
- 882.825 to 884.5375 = 20.82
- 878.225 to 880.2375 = 17.65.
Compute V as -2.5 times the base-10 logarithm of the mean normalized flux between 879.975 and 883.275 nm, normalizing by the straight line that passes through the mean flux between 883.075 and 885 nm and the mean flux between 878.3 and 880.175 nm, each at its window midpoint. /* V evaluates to 0.02 mag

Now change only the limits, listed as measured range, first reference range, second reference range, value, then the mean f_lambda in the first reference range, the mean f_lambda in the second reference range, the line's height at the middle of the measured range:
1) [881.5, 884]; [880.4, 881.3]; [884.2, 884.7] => -0.06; 15.5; 16.2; 15.8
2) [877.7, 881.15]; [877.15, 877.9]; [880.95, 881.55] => -0.01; 16.4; 14.9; 15.7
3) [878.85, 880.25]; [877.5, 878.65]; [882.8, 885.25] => 0.08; 16.5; 16.6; 16.5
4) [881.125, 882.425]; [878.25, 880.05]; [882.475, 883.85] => 0.04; 15.7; 17.1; 16.6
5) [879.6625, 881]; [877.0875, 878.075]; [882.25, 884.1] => 0.05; 16.2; 17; 16.6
